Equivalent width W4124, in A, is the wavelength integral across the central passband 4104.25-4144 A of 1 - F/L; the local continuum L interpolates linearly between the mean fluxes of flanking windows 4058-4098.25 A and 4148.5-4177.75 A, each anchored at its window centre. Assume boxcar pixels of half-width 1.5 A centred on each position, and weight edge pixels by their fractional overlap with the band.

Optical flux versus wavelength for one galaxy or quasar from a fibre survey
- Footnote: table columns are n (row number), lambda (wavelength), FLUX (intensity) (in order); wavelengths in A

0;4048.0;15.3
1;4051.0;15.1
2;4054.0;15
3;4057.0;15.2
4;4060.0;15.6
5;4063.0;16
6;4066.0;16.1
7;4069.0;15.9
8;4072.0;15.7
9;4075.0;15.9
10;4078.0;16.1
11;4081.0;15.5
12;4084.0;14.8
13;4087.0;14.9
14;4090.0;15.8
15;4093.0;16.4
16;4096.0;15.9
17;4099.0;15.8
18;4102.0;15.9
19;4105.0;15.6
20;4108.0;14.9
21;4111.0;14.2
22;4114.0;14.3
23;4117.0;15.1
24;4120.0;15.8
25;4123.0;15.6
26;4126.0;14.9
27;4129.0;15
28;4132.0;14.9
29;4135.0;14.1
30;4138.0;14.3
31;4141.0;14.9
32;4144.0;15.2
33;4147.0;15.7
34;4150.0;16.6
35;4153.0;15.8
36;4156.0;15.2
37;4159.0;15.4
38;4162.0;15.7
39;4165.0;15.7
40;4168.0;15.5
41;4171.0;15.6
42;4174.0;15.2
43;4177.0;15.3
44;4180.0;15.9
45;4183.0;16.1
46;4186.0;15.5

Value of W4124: 2.0 A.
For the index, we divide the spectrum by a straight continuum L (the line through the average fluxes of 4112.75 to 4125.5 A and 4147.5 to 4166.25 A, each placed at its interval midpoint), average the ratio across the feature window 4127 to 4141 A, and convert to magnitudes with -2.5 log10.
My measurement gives 0.06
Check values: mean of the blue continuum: 15.2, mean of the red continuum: 15.7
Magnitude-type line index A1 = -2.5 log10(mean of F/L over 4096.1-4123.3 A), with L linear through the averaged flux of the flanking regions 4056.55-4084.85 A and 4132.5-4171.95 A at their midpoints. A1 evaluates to 0.02 mag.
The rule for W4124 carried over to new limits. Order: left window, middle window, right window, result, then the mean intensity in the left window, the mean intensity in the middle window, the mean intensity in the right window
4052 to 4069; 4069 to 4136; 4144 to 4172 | 1.2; 15.6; 15.3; 15.7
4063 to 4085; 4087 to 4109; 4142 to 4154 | 0.1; 15.8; 15.7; 15.8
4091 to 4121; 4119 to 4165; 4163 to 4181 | 0.5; 15.4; 15.3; 15.5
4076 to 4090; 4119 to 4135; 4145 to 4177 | 0.4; 15.4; 15.1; 15.6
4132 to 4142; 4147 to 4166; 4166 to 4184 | -0.9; 14.5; 15.7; 15.6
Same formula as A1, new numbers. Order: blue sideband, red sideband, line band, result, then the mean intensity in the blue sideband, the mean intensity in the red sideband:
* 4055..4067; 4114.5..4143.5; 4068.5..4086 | -0.01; 15.7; 14.9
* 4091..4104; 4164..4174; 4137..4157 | 0.02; 16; 15.5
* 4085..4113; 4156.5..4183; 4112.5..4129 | 0.03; 15.5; 15.6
